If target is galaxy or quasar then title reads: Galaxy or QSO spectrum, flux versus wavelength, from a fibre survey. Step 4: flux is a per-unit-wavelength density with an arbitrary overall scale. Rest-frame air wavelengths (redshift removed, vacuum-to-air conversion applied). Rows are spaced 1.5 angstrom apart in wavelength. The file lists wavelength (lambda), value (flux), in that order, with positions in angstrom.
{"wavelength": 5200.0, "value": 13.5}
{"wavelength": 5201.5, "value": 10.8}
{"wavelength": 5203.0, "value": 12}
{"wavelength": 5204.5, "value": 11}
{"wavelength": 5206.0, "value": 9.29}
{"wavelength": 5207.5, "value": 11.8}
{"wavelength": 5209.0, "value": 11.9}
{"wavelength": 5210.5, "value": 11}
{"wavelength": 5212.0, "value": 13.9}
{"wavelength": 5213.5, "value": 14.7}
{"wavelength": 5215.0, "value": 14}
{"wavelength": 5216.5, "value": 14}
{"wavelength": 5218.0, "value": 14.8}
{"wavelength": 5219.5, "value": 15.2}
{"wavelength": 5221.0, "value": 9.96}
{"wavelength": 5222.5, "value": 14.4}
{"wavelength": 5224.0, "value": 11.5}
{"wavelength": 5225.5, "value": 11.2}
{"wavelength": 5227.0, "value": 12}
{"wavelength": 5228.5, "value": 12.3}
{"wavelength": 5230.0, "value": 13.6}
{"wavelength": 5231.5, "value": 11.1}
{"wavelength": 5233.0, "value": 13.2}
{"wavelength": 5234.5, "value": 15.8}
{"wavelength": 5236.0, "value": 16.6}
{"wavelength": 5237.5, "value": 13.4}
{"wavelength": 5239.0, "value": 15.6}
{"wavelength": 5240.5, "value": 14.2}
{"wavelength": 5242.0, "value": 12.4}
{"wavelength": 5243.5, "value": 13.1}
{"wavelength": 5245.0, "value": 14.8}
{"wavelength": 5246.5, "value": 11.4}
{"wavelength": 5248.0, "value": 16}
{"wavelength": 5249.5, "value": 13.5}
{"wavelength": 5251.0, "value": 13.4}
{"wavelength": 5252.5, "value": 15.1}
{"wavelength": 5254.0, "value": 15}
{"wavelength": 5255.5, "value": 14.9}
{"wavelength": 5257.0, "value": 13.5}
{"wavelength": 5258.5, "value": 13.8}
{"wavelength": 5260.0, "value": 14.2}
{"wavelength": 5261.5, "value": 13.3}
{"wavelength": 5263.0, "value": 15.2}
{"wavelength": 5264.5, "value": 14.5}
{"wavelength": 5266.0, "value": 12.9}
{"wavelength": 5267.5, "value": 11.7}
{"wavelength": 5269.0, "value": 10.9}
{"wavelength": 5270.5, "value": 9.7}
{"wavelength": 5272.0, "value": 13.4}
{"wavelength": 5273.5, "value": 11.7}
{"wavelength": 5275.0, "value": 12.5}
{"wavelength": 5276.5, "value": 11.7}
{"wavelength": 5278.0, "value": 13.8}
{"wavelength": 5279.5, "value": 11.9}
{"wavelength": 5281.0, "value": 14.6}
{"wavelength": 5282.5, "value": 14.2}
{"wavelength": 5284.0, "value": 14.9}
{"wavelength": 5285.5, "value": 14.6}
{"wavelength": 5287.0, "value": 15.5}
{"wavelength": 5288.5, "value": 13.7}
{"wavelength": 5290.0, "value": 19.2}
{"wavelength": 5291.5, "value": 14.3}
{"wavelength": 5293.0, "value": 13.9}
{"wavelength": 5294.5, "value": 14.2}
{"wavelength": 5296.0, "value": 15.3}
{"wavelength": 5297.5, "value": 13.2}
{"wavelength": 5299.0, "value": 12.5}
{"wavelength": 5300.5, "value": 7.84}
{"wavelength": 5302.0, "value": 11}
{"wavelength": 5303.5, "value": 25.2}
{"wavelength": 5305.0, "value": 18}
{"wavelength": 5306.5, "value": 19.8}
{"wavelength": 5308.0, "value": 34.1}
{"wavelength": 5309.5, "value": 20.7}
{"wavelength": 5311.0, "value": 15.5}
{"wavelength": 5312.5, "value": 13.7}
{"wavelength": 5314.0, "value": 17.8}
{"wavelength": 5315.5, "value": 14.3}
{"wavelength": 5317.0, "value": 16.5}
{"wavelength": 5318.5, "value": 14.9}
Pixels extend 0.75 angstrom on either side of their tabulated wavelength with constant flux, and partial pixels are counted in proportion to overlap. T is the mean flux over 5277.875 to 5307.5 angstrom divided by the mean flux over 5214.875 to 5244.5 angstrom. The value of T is 1.1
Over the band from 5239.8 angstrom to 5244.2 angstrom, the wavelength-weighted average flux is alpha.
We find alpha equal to 13.2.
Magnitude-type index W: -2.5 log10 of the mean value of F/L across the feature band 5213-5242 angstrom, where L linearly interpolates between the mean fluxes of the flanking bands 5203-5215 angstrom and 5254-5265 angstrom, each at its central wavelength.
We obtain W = -0.05 mag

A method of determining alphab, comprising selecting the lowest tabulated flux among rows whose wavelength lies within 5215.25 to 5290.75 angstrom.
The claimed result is 9.7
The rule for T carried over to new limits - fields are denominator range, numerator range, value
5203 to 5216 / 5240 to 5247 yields 1.08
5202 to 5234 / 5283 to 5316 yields 1.30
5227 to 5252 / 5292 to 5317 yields 1.21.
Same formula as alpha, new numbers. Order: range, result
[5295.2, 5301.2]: 12.3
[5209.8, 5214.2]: 13.2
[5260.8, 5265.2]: 14.3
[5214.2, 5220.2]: 14.5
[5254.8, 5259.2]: 14.1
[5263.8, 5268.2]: 13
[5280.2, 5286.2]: 14.6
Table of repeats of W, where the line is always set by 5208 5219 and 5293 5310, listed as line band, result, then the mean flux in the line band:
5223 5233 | 0.17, 12.1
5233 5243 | 0.00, 14.5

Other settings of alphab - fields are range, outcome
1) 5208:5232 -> 9.96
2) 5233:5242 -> 12.4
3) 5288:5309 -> 7.84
